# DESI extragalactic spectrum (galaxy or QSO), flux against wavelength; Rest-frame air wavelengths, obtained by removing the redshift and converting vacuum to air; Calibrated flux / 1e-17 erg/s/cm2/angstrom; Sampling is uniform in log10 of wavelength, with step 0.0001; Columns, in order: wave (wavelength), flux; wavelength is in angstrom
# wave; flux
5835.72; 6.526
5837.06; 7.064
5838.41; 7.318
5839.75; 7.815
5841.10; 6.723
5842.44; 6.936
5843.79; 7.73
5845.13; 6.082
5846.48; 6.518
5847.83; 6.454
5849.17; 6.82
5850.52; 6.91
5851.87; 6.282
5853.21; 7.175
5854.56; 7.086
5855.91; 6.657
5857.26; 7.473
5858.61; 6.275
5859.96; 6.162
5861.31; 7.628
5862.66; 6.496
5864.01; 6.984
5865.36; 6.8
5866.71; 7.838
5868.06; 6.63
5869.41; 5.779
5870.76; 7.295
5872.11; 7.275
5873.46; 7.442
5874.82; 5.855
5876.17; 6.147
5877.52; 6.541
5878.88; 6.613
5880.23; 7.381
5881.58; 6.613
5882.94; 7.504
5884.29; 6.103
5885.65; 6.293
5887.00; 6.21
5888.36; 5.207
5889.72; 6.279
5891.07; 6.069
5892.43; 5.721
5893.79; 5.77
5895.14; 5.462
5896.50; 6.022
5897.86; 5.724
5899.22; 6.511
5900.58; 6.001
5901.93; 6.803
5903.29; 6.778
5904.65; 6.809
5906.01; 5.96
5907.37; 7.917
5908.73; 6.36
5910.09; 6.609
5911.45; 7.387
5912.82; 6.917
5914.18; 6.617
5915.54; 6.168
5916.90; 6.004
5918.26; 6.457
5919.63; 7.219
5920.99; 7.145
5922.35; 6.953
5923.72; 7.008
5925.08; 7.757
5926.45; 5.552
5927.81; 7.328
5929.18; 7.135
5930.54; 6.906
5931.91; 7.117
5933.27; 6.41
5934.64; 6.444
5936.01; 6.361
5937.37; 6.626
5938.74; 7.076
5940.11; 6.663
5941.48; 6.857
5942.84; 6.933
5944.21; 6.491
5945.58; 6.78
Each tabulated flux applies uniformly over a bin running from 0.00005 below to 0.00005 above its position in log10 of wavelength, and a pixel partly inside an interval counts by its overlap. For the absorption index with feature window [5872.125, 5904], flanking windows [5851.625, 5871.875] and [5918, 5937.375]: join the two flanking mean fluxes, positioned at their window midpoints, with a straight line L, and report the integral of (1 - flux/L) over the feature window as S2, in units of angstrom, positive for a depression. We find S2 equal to 2.5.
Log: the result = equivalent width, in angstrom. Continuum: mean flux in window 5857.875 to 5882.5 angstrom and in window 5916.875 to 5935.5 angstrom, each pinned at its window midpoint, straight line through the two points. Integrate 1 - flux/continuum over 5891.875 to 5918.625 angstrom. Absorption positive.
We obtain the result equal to 1.6 angstrom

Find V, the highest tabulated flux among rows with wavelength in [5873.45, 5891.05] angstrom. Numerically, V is 7.504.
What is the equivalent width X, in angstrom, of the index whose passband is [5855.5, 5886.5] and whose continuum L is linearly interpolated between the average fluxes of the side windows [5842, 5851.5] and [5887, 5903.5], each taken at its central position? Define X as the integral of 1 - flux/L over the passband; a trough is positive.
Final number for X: -1.9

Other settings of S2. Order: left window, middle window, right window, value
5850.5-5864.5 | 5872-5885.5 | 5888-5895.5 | -1.2 angstrom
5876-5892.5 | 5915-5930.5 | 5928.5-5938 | -0.4 angstrom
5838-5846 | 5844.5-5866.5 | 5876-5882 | 0.6 angstrom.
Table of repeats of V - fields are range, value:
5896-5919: 7.917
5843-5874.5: 7.838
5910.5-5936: 7.757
